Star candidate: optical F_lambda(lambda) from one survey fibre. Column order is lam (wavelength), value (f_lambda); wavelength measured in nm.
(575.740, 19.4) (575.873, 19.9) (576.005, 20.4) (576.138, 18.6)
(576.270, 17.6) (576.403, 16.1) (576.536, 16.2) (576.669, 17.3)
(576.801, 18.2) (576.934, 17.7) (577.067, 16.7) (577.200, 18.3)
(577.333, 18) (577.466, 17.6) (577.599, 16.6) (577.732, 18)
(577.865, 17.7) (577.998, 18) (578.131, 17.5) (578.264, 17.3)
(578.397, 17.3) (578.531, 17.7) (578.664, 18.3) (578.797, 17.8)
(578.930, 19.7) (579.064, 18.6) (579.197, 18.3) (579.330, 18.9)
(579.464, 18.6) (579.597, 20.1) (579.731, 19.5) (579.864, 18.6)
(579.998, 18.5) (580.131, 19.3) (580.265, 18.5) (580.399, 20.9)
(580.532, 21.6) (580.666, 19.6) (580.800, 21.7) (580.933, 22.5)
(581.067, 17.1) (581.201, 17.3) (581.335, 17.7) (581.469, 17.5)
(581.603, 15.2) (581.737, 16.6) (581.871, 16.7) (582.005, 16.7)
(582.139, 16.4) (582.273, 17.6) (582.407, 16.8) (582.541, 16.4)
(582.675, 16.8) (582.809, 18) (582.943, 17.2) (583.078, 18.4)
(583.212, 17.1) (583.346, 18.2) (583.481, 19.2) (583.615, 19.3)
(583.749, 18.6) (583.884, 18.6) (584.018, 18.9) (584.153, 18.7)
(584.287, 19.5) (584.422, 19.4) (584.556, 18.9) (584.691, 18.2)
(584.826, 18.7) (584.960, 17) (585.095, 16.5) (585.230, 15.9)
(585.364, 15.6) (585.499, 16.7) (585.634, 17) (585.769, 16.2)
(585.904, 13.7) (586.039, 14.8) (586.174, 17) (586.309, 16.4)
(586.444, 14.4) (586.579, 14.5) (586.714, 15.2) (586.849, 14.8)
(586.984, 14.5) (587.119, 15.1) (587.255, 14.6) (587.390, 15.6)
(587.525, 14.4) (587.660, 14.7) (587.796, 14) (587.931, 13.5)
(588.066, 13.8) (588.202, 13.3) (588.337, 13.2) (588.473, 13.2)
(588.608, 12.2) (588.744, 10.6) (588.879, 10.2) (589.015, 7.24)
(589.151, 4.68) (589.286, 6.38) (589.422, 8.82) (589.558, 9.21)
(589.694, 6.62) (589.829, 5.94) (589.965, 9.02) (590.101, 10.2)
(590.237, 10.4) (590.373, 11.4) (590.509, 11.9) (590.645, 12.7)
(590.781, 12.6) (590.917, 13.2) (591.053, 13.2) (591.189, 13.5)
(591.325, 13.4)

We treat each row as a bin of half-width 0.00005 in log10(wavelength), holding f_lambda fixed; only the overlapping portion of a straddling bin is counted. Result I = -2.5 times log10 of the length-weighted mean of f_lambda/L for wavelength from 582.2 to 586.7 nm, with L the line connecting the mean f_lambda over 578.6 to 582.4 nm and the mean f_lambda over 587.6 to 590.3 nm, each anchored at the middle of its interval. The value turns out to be -0.176 mag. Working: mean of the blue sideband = 18.5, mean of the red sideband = 10.3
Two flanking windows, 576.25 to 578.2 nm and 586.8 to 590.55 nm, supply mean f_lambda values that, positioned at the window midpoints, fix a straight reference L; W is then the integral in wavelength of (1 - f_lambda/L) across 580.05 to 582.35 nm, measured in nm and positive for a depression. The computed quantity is -0.457 nm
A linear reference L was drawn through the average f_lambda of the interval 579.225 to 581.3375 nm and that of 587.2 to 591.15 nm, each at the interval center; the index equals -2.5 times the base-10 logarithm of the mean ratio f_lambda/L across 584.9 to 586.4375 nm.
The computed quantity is -0.11 mag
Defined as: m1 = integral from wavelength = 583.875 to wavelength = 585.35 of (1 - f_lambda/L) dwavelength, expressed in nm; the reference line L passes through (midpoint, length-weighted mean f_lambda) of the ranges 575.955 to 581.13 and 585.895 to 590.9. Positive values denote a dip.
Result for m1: -0.35 nm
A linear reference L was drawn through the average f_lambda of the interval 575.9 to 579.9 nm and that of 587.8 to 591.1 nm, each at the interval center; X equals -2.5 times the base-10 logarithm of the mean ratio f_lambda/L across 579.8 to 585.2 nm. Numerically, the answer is -0.21 mag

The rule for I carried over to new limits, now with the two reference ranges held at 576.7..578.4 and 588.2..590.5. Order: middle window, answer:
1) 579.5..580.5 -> -0.21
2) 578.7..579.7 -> -0.15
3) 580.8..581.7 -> -0.20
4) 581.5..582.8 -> -0.16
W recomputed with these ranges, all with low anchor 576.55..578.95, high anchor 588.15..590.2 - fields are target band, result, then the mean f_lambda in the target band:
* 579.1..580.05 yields -0.15 nm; 18.9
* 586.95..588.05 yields -0.41 nm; 14.5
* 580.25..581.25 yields -0.29 nm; 20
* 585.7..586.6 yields -0.29 nm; 15.3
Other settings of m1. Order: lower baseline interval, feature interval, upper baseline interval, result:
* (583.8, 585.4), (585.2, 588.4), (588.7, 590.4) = -0.31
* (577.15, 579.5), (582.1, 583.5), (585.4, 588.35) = -0.09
